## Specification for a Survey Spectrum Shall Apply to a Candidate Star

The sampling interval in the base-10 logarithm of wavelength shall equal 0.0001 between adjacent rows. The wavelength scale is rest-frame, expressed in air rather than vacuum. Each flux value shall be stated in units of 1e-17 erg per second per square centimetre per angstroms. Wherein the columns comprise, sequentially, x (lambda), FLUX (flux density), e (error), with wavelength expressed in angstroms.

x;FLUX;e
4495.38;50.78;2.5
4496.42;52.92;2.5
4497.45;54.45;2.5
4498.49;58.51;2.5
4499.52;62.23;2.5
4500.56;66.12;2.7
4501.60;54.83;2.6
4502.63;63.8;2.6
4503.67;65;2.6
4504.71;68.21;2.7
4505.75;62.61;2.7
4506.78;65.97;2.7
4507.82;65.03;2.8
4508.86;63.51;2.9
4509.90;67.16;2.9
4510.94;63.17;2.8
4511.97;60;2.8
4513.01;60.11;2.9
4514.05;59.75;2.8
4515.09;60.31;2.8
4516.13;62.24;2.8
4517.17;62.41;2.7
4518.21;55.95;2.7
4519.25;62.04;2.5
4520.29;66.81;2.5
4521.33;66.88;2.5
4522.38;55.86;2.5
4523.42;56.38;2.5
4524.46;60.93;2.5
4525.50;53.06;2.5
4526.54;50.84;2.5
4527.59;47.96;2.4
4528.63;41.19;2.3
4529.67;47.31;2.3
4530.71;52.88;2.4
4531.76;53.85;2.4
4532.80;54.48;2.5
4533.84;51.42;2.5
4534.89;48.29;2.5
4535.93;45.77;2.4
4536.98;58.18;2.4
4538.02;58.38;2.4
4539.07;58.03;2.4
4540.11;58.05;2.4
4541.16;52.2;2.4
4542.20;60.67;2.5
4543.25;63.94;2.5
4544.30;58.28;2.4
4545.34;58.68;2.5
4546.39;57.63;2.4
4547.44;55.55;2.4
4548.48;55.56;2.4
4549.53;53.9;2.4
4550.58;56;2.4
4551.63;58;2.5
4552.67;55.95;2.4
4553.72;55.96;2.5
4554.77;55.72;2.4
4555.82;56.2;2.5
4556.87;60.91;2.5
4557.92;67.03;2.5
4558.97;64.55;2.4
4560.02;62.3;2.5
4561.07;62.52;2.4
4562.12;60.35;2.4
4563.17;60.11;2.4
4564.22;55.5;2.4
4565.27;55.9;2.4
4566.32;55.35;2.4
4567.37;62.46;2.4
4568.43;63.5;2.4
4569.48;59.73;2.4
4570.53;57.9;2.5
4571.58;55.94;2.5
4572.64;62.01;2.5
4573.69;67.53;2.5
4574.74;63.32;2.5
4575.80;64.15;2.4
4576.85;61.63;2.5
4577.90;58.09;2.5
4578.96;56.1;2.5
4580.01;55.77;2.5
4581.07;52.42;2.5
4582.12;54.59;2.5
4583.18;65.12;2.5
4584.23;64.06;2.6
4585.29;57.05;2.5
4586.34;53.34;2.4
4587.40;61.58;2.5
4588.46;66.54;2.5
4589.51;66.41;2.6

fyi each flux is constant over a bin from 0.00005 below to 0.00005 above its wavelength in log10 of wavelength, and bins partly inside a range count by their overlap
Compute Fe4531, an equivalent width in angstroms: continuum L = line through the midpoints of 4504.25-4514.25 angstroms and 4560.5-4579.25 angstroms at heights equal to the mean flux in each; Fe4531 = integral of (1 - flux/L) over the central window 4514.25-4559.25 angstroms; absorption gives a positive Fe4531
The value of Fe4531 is 3.9 angstroms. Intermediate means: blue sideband 63.7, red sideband 60.2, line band 56.6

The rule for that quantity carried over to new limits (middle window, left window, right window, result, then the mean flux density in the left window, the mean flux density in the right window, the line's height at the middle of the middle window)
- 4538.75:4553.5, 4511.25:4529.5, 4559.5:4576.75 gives 0.5 angstroms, 57.7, 60.6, 59.2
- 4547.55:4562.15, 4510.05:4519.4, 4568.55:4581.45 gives 0.3 angstroms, 60.9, 59.8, 60.1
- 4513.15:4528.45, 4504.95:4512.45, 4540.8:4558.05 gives 1.0 angstroms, 64.2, 57.6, 62.2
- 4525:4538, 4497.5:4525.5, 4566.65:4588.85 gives 2.2 angstroms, 61.8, 60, 61.3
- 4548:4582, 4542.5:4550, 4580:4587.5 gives -0.7 angstroms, 57.7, 57.9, 57.8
